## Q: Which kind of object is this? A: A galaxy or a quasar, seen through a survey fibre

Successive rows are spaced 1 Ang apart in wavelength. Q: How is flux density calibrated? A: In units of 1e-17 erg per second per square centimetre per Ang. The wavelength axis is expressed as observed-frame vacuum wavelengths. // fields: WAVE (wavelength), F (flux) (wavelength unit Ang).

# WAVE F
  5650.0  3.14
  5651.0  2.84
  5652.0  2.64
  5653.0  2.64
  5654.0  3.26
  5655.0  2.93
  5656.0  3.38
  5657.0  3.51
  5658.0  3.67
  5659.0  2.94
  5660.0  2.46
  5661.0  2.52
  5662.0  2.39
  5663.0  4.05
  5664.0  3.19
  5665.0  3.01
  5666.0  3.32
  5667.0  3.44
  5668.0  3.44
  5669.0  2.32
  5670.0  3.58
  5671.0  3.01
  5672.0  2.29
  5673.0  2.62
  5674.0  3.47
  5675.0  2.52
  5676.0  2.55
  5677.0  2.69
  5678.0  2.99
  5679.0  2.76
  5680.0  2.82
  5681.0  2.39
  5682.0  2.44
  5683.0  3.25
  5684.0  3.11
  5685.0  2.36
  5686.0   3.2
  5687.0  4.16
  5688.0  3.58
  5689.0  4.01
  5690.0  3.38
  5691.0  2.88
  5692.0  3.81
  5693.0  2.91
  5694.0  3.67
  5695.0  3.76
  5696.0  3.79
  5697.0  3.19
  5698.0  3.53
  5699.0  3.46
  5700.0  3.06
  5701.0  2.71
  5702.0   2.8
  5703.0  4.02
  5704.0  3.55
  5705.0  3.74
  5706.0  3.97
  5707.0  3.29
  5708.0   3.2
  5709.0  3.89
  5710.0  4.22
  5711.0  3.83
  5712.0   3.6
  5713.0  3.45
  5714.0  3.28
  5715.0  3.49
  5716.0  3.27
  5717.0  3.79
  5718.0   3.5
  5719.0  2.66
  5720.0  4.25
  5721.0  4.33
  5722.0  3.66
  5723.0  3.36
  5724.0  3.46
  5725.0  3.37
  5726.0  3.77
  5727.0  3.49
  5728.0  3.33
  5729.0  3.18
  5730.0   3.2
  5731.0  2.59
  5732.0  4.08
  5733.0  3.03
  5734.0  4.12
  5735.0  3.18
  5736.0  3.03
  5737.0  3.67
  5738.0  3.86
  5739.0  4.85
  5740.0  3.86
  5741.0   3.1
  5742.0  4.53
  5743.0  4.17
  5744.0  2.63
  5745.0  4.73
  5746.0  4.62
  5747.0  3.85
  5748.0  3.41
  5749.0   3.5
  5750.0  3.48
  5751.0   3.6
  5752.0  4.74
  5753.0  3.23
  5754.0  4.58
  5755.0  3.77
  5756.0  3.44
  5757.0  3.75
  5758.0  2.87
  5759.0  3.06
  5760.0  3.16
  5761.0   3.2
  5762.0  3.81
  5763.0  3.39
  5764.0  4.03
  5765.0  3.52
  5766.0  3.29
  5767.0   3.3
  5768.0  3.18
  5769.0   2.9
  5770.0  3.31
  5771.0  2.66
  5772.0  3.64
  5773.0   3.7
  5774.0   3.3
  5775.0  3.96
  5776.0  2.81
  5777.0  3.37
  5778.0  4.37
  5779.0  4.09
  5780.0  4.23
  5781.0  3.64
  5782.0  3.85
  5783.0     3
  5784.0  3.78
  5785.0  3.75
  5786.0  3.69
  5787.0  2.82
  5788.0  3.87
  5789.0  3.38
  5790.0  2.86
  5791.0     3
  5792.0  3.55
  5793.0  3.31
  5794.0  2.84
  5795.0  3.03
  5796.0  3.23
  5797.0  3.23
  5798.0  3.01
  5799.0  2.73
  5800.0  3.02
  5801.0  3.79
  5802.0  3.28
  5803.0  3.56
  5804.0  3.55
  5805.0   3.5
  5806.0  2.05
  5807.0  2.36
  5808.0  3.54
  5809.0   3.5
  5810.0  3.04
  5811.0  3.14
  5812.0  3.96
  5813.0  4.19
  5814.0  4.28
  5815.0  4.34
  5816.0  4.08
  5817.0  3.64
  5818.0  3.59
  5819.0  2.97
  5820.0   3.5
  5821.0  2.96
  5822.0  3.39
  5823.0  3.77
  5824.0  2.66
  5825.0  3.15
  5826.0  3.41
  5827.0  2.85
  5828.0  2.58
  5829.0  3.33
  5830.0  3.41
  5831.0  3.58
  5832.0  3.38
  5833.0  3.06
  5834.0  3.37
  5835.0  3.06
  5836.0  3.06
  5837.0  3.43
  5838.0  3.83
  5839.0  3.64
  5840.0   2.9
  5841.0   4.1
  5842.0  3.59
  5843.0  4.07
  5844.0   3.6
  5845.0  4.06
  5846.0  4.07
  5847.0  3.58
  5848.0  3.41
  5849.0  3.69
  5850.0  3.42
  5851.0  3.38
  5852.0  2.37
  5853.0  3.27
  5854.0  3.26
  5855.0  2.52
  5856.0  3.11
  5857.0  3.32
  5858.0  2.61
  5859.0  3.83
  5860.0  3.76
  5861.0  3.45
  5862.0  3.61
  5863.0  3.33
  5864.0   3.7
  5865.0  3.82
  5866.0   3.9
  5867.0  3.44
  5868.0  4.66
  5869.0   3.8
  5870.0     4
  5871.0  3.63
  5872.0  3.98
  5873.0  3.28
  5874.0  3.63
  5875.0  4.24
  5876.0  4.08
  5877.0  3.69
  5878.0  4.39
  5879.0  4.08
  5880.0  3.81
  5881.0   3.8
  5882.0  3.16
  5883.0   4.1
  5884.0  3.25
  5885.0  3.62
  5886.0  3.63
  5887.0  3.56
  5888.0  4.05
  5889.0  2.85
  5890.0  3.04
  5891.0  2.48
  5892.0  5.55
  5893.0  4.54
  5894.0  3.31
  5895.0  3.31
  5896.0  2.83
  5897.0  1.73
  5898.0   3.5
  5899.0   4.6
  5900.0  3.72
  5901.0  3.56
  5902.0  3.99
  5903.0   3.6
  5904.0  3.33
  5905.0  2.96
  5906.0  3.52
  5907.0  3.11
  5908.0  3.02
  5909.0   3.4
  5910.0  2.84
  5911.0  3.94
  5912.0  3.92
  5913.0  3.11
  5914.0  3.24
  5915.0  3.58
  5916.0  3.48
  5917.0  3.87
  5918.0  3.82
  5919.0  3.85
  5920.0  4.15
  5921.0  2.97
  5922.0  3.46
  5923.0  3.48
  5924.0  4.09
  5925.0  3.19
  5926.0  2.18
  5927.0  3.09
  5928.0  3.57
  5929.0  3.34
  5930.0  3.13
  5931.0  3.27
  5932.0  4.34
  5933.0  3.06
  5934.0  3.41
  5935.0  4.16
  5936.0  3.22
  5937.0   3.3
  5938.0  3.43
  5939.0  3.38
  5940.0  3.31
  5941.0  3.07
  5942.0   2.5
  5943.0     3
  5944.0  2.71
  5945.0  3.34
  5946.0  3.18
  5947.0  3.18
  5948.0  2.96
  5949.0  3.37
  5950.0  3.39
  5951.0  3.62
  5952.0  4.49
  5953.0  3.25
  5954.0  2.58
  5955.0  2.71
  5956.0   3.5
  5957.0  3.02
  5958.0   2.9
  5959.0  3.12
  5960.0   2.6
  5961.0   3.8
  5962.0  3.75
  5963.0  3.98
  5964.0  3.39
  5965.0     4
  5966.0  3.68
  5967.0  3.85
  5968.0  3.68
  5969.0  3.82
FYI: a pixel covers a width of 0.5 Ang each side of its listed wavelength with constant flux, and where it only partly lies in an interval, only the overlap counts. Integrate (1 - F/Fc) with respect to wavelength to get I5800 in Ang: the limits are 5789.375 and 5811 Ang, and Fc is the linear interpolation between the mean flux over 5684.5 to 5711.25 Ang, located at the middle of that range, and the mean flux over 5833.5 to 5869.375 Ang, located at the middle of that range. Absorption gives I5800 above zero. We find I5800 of 2.16 Ang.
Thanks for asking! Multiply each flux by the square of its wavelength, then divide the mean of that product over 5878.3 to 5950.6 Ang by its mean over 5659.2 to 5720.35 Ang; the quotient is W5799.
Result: 1.14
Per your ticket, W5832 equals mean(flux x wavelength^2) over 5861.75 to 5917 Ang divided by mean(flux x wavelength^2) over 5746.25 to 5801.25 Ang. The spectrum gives 1.1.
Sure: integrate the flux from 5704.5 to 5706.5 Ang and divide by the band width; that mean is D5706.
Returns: 3.86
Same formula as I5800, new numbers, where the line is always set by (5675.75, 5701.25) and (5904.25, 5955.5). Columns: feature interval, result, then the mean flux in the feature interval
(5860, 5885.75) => -3.67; 3.78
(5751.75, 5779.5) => -2.32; 3.5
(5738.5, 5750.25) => -2.49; 3.9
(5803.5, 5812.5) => 0.22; 3.18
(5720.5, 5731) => -0.86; 3.47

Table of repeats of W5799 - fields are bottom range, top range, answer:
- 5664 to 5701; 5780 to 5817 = 1.13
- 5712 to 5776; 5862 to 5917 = 1.07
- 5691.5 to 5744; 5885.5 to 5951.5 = 1.03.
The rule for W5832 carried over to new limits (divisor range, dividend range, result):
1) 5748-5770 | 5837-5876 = 1.06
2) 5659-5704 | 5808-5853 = 1.17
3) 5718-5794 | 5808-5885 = 1.03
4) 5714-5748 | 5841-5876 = 1.03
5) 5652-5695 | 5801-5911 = 1.21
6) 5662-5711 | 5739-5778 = 1.14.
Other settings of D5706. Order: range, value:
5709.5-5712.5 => 3.88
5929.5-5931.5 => 3.2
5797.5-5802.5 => 3.17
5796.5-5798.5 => 3.12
